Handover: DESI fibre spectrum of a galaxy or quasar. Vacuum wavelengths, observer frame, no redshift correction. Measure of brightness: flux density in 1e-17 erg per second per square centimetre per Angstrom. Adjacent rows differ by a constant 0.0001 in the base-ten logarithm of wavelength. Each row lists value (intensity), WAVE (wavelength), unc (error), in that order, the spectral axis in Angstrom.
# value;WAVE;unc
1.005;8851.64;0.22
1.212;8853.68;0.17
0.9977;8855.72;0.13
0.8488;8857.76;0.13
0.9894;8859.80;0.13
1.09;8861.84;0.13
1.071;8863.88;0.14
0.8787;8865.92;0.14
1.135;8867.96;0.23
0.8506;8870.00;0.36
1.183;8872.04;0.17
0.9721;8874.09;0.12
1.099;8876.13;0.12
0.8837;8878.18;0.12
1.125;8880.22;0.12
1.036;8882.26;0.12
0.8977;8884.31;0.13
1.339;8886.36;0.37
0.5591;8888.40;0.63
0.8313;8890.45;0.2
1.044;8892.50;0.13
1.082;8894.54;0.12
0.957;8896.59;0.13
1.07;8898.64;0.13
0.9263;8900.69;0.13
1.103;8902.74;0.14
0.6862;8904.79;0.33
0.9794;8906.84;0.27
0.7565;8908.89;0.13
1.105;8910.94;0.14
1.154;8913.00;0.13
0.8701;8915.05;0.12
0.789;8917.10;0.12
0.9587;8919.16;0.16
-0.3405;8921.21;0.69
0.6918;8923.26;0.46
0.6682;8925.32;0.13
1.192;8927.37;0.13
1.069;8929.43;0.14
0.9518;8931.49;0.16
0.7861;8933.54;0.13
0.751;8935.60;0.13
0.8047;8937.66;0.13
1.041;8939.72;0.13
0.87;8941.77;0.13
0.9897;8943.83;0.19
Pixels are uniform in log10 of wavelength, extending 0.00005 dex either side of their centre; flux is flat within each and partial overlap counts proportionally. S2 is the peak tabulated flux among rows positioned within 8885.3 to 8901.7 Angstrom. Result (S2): 1.339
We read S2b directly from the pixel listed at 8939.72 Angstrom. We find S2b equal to 1.041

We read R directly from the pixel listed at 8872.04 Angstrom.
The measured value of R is 1.183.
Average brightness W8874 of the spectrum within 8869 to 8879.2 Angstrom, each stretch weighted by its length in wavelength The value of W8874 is 0.998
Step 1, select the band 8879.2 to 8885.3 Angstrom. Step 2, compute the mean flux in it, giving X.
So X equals 1.02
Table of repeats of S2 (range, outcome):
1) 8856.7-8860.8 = 0.9894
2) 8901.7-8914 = 1.154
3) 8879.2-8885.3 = 1.125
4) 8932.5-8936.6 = 0.7861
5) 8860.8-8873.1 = 1.183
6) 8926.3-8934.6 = 1.192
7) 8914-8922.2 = 0.9587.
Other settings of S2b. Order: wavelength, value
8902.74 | 1.103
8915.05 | 0.8701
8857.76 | 0.8488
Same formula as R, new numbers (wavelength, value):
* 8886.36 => 1.339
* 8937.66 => 0.8047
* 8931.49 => 0.9518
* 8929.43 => 1.069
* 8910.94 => 1.105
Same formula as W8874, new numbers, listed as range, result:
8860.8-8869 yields 1.04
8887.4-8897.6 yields 0.895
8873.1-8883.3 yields 1.02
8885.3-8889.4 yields 0.951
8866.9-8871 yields 0.993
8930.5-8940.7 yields 0.866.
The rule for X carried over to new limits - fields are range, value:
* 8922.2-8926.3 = 0.671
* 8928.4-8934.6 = 0.935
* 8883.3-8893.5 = 0.934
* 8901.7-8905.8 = 0.895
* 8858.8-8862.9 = 1.04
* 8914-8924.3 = 0.595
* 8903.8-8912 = 0.883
